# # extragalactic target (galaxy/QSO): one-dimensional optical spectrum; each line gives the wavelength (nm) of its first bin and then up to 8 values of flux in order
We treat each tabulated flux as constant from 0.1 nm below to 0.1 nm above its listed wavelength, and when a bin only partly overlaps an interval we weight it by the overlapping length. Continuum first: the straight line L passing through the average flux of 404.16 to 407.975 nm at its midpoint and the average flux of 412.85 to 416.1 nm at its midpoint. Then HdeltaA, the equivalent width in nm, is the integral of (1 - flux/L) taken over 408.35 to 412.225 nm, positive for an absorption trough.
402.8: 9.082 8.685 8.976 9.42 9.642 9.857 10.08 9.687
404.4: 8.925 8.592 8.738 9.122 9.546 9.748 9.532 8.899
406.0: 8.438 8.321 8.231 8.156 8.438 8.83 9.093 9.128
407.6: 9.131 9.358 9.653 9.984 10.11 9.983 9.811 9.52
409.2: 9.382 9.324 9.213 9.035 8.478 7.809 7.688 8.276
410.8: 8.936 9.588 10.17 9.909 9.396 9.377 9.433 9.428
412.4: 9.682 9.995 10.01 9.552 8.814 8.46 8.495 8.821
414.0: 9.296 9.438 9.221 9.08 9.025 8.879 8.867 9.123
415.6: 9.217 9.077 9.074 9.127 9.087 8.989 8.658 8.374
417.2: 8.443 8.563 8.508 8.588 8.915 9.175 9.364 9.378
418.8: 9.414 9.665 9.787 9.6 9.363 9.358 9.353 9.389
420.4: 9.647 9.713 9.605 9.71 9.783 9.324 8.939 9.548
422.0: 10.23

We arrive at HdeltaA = -0.10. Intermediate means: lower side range 8.95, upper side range 9.04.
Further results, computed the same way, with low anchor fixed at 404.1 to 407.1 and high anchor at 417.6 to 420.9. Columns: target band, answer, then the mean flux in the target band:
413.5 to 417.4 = 0.118 nm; 8.95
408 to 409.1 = -0.107 nm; 9.86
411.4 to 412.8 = -0.076 nm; 9.61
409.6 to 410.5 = 0.068 nm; 8.36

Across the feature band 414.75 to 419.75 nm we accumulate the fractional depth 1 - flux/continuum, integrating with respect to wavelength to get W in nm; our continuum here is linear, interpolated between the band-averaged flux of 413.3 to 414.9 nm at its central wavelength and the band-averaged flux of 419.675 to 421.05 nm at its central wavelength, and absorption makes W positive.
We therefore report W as 0.11 nm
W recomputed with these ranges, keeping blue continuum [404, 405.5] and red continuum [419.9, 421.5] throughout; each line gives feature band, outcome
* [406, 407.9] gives 0.12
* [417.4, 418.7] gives 0.08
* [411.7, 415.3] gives 0.08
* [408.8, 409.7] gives -0.01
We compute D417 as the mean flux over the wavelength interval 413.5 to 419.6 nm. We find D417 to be 9.05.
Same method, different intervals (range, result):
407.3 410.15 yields 9.41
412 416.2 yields 9.18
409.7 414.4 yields 9.14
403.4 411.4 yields 9.15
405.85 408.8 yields 9.08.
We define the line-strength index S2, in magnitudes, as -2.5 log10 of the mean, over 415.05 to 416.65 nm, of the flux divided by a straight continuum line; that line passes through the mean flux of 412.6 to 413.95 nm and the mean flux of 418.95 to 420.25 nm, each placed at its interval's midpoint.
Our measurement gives 0.024 mag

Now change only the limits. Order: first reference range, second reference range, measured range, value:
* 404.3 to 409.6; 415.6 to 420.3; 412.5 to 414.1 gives -0.01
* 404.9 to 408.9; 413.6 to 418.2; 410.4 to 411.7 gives -0.02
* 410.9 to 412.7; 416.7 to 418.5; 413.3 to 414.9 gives 0.04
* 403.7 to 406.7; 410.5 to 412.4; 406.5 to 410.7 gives 0.02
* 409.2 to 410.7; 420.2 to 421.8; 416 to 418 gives 0.06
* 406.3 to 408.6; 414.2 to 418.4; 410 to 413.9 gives -0.01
